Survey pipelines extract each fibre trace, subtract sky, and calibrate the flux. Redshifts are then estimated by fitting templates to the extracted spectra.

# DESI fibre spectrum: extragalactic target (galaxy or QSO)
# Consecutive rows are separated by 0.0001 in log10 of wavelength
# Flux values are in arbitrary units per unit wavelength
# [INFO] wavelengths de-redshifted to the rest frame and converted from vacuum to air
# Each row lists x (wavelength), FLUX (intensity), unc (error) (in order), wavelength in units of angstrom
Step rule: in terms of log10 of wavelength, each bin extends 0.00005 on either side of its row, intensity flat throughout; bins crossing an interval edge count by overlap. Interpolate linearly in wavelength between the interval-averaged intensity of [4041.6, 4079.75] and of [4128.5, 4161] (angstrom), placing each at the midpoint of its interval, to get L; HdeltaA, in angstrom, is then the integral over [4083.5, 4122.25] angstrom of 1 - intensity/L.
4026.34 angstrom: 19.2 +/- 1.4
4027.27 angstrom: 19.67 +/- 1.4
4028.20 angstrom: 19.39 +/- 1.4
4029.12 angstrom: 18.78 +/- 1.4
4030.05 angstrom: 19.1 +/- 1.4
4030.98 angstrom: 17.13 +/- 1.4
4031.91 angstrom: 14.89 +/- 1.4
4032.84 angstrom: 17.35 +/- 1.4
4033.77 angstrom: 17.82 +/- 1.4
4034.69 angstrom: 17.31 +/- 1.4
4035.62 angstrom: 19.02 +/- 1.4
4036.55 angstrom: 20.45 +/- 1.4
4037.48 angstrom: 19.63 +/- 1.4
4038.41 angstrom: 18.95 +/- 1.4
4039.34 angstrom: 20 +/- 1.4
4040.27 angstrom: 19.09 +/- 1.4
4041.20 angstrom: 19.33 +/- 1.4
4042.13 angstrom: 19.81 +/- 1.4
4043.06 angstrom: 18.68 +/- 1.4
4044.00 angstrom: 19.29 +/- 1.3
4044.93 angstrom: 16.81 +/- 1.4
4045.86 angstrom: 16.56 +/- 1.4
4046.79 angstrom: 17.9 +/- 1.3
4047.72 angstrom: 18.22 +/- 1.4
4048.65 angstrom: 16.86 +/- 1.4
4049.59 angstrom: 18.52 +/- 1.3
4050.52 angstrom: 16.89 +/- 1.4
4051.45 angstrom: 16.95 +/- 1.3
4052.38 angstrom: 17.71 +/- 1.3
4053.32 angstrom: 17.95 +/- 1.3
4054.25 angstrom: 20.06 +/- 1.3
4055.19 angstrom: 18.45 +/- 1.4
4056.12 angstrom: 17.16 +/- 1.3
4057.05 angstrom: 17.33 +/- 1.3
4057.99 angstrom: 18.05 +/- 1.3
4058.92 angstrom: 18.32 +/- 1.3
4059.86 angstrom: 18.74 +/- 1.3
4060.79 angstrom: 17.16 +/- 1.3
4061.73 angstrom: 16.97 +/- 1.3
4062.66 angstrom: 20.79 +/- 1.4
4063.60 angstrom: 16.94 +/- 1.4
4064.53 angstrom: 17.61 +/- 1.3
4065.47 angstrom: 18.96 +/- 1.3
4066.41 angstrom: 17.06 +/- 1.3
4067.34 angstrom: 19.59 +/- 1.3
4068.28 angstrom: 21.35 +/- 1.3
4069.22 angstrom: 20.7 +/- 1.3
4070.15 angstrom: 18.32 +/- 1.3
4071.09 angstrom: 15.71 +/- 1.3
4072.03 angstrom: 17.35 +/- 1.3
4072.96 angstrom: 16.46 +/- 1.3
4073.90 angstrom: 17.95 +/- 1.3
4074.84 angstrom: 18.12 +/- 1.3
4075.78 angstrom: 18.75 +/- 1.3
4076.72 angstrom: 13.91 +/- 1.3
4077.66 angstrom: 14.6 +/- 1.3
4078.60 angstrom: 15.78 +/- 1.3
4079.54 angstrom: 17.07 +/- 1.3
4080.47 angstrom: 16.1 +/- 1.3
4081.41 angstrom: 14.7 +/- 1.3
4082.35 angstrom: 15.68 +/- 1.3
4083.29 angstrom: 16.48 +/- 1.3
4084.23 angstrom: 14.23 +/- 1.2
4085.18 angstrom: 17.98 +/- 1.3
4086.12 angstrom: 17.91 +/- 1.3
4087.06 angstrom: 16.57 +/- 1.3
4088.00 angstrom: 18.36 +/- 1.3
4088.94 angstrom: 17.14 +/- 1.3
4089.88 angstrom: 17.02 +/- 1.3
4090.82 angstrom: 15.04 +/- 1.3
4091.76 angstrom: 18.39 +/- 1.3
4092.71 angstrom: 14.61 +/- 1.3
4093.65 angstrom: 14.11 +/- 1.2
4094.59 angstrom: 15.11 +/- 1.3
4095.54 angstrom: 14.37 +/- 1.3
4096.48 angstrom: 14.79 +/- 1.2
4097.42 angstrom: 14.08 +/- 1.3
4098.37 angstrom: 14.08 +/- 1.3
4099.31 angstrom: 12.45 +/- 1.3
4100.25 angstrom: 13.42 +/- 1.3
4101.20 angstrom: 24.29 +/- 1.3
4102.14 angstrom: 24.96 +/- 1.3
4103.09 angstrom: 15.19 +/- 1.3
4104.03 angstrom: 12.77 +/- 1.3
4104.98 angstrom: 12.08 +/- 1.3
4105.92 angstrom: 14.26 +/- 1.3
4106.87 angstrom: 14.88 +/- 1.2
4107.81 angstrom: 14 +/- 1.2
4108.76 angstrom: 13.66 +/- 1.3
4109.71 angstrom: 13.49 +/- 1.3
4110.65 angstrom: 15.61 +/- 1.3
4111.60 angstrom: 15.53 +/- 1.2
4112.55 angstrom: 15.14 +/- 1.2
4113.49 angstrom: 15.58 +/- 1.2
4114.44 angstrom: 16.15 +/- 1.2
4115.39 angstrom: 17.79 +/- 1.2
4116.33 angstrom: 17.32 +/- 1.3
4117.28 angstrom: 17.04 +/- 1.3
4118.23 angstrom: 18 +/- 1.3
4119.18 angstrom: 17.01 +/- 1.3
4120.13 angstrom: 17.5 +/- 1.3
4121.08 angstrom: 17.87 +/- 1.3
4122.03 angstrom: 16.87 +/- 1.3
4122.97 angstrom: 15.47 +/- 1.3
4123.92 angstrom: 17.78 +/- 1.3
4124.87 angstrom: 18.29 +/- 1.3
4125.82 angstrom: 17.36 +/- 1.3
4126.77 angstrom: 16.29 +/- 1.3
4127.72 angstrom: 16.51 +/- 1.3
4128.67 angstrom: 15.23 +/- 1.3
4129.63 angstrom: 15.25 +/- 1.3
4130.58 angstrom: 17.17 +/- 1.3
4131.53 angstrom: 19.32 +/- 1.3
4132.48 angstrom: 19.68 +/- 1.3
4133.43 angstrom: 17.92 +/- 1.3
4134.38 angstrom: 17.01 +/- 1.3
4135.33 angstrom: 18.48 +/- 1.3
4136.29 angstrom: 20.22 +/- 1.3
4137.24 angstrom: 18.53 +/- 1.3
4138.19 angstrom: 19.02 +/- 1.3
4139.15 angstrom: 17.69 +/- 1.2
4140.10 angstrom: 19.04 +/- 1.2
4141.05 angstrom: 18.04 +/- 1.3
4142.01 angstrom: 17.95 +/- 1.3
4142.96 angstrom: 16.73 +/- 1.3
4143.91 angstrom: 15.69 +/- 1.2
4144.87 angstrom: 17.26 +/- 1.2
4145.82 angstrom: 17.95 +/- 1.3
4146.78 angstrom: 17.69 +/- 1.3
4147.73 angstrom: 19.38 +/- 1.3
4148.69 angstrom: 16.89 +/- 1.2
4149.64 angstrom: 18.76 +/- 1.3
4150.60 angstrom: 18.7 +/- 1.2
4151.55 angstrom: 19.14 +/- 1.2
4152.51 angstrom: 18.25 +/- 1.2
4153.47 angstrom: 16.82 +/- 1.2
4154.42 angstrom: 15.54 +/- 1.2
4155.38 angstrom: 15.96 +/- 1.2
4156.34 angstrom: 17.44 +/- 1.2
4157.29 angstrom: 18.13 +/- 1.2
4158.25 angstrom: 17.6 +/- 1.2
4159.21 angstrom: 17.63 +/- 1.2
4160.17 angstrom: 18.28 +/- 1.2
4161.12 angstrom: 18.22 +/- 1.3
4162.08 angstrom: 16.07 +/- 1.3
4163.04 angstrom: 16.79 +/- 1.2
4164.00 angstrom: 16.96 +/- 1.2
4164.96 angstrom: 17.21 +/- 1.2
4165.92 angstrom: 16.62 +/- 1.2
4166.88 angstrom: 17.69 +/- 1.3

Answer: 3.9 angstrom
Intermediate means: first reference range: 17.8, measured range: 16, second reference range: 17.8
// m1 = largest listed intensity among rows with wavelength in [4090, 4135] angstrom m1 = 24.96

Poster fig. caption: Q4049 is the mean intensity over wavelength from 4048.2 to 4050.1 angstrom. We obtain 17.6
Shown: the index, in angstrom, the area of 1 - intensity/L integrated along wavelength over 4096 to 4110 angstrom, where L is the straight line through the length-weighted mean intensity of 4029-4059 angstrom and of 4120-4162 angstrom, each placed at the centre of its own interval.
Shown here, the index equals 2.0 angstrom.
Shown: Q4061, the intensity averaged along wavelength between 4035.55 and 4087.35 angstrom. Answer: 17.8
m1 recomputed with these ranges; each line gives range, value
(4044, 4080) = 21.35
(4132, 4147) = 20.22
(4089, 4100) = 18.39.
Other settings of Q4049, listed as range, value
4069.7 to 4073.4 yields 17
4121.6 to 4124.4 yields 16.8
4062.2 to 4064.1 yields 18.8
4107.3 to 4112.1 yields 14.5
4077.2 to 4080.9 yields 15.9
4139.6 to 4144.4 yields 17.5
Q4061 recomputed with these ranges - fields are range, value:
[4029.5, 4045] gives 18.5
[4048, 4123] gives 16.7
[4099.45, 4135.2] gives 16.6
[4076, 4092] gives 16.3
